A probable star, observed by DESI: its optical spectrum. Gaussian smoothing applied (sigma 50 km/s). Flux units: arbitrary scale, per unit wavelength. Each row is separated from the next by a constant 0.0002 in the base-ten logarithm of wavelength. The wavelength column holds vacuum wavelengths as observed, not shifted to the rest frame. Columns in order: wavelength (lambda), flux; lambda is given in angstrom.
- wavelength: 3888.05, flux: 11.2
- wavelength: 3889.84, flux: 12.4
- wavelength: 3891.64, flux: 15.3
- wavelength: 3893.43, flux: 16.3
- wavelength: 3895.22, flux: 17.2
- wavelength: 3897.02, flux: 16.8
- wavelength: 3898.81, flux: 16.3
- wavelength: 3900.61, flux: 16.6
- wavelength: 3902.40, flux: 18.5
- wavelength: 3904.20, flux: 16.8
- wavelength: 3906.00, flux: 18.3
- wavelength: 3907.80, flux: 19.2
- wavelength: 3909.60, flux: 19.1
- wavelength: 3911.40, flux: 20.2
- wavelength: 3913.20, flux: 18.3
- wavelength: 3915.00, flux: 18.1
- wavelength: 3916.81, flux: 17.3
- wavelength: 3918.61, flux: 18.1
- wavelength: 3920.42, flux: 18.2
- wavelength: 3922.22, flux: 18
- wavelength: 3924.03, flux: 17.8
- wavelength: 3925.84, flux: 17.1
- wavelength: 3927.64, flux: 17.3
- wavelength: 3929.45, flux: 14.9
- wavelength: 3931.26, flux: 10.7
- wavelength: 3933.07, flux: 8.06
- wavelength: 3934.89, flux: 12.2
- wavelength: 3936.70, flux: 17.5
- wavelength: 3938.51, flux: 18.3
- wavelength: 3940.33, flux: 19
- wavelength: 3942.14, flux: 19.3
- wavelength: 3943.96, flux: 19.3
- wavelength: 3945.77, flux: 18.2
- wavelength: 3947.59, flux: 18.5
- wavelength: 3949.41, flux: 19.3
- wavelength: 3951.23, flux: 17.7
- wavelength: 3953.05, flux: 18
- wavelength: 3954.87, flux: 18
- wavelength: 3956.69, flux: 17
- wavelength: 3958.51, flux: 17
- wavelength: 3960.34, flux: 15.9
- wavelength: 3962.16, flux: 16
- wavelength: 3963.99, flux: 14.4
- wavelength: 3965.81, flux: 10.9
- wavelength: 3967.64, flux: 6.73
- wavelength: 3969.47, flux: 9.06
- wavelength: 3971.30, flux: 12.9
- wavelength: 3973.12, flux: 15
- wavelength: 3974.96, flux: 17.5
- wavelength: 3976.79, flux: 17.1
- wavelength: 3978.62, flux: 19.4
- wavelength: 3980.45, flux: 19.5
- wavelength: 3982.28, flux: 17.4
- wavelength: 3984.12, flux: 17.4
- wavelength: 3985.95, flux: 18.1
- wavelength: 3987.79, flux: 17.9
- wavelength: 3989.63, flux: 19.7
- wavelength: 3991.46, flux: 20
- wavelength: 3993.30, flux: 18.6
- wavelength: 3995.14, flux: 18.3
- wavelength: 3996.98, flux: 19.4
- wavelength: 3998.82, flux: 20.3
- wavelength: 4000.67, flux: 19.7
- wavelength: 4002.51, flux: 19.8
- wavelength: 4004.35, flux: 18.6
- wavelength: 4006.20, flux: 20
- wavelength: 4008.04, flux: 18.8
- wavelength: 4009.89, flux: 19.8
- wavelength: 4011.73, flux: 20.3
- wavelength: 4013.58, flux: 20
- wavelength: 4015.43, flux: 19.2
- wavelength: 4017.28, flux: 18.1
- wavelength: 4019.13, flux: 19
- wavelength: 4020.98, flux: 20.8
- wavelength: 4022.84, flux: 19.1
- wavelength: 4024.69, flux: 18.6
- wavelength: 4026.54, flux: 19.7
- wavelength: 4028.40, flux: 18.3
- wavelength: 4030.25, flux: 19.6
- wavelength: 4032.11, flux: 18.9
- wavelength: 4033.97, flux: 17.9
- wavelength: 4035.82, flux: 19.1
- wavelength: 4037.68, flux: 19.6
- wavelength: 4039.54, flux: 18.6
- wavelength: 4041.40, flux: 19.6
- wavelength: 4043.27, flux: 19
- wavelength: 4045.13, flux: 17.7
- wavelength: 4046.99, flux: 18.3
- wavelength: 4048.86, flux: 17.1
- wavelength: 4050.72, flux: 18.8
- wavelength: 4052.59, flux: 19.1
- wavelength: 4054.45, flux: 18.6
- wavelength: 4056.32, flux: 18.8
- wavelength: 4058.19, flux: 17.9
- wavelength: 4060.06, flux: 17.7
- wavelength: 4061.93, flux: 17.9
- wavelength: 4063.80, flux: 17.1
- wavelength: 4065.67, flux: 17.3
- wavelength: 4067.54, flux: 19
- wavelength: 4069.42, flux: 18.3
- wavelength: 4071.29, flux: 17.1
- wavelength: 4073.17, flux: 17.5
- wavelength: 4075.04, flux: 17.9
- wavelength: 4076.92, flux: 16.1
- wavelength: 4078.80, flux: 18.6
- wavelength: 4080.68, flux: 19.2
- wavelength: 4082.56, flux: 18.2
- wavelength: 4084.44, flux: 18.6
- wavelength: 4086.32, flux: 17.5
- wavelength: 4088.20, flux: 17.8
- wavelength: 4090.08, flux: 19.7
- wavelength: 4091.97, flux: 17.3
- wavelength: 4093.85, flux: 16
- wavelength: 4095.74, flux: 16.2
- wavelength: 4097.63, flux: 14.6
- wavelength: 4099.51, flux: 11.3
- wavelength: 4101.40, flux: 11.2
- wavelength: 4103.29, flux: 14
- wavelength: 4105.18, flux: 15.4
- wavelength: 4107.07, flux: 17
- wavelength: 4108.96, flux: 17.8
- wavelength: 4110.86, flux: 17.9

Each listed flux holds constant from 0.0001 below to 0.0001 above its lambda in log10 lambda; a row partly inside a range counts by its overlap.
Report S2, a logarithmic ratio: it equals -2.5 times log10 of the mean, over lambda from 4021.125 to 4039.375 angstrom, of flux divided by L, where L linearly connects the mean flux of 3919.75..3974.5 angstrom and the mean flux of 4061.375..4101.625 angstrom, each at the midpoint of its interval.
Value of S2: -0.15 mag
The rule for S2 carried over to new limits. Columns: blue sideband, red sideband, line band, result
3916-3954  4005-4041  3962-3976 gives 0.37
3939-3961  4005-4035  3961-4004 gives 0.12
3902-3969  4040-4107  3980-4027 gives -0.13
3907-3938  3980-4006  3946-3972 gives 0.17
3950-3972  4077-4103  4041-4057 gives -0.16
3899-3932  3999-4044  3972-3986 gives 0.06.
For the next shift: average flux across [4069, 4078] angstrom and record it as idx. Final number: 17.3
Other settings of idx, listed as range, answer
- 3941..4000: 17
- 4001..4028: 19.4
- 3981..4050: 19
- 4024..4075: 18.4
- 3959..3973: 12.6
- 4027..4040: 18.9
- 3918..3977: 15.9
